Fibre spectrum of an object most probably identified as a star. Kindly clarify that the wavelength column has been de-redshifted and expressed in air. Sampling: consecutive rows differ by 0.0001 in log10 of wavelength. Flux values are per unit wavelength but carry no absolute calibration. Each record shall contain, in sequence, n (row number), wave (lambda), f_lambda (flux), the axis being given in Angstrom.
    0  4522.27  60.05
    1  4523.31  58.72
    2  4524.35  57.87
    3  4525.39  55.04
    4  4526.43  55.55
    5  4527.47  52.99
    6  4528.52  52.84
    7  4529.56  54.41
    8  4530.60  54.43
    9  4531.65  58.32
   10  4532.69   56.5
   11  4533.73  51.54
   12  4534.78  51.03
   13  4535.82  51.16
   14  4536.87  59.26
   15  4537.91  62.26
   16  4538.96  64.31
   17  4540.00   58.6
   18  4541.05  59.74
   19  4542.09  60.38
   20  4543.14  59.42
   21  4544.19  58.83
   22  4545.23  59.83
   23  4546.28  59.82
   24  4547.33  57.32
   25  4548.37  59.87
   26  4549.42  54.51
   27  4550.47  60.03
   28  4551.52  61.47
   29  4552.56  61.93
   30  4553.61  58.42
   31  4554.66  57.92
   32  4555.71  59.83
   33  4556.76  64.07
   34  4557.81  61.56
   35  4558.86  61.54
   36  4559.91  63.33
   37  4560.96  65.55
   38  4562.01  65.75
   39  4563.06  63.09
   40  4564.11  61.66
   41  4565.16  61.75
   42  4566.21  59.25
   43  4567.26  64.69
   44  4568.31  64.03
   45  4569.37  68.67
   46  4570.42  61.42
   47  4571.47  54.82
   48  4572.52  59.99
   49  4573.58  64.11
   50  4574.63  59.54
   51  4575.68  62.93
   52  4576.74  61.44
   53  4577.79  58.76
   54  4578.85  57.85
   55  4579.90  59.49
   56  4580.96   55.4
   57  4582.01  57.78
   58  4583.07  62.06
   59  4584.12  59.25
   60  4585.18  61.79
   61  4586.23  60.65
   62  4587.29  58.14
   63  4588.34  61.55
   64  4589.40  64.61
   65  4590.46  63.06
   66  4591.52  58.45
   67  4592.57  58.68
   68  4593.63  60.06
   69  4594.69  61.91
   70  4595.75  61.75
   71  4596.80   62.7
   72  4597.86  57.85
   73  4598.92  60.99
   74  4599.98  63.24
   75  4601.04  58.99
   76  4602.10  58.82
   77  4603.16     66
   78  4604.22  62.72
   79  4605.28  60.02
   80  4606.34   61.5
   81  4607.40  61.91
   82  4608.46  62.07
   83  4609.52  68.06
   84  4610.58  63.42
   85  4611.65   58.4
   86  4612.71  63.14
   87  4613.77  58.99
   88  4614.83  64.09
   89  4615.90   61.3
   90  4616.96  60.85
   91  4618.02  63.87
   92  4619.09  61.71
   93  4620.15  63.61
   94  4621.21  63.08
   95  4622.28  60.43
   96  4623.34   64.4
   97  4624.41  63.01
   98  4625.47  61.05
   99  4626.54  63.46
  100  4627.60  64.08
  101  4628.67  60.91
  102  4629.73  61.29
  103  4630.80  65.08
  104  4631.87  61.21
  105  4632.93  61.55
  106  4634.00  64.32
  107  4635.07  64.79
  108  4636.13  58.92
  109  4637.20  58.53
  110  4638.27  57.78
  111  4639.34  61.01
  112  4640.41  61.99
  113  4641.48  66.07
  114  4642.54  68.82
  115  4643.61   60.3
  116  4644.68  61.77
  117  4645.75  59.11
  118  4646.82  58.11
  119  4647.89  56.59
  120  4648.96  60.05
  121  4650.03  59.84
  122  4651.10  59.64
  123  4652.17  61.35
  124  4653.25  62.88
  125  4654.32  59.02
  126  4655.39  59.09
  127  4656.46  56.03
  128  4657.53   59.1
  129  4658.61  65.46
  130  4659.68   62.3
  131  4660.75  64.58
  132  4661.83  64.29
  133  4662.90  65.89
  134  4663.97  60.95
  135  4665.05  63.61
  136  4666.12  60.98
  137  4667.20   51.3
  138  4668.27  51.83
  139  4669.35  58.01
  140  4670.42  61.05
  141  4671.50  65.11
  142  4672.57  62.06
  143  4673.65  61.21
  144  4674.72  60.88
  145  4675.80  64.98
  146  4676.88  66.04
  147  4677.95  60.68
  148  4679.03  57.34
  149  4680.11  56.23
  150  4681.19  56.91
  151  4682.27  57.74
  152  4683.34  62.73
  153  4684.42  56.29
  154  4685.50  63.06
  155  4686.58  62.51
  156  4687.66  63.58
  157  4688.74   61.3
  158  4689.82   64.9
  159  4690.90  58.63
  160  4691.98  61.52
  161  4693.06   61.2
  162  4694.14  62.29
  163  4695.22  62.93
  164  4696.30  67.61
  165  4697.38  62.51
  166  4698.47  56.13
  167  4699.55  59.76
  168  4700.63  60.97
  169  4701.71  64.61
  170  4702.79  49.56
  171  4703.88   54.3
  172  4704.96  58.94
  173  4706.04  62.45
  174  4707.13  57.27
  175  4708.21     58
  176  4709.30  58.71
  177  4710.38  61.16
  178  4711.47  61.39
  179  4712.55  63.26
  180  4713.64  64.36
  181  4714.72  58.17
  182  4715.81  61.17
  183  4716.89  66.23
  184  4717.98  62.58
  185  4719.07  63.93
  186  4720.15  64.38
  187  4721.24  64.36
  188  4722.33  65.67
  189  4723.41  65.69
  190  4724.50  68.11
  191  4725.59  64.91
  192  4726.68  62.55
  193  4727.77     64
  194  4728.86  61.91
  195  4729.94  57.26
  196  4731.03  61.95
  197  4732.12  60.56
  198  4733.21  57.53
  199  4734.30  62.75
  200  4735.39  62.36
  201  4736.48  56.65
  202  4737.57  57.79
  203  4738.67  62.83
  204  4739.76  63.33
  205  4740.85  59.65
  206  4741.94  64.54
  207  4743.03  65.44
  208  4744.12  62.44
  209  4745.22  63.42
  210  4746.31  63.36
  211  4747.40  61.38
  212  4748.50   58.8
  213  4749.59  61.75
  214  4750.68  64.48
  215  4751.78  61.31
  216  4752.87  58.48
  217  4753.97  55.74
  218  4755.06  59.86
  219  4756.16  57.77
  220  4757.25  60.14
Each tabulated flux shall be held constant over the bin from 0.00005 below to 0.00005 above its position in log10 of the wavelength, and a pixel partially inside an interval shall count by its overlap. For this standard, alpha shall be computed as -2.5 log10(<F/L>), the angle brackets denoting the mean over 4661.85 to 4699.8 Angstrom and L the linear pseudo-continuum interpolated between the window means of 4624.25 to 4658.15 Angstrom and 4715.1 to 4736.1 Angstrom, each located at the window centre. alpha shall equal 0.02 mag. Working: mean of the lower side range 61.1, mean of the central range 60.9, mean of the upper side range 63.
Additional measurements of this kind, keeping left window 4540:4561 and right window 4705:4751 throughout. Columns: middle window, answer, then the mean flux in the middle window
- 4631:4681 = 0.01 mag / 60.9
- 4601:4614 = -0.02 mag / 62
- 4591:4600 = 0.00 mag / 60.5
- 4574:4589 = 0.01 mag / 59.8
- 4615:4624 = -0.03 mag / 62.4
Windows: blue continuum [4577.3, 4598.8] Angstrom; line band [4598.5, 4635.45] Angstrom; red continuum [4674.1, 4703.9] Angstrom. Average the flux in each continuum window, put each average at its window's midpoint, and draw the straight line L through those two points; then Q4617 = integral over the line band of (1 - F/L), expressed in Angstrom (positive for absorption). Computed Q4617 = -1.3 Angstrom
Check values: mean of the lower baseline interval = 60.1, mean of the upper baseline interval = 60.7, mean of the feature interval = 62.3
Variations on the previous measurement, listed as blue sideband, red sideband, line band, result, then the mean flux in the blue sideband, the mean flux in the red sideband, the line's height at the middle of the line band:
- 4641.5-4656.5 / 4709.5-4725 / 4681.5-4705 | 0.7 Angstrom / 60.5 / 63.5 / 62.5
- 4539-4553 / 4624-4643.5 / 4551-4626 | -0.7 Angstrom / 59.6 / 62.4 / 60.9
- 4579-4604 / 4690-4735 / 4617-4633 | -0.5 Angstrom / 60.6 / 61.5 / 60.8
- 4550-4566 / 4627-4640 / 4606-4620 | -0.1 Angstrom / 61.8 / 61.6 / 61.7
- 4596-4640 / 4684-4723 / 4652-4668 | 0.2 Angstrom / 61.9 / 61.3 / 61.6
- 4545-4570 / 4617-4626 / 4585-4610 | 0.3 Angstrom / 61.5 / 62.6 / 62.2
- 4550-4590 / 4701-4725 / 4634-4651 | 0.1 Angstrom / 61.2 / 61.6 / 61.4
